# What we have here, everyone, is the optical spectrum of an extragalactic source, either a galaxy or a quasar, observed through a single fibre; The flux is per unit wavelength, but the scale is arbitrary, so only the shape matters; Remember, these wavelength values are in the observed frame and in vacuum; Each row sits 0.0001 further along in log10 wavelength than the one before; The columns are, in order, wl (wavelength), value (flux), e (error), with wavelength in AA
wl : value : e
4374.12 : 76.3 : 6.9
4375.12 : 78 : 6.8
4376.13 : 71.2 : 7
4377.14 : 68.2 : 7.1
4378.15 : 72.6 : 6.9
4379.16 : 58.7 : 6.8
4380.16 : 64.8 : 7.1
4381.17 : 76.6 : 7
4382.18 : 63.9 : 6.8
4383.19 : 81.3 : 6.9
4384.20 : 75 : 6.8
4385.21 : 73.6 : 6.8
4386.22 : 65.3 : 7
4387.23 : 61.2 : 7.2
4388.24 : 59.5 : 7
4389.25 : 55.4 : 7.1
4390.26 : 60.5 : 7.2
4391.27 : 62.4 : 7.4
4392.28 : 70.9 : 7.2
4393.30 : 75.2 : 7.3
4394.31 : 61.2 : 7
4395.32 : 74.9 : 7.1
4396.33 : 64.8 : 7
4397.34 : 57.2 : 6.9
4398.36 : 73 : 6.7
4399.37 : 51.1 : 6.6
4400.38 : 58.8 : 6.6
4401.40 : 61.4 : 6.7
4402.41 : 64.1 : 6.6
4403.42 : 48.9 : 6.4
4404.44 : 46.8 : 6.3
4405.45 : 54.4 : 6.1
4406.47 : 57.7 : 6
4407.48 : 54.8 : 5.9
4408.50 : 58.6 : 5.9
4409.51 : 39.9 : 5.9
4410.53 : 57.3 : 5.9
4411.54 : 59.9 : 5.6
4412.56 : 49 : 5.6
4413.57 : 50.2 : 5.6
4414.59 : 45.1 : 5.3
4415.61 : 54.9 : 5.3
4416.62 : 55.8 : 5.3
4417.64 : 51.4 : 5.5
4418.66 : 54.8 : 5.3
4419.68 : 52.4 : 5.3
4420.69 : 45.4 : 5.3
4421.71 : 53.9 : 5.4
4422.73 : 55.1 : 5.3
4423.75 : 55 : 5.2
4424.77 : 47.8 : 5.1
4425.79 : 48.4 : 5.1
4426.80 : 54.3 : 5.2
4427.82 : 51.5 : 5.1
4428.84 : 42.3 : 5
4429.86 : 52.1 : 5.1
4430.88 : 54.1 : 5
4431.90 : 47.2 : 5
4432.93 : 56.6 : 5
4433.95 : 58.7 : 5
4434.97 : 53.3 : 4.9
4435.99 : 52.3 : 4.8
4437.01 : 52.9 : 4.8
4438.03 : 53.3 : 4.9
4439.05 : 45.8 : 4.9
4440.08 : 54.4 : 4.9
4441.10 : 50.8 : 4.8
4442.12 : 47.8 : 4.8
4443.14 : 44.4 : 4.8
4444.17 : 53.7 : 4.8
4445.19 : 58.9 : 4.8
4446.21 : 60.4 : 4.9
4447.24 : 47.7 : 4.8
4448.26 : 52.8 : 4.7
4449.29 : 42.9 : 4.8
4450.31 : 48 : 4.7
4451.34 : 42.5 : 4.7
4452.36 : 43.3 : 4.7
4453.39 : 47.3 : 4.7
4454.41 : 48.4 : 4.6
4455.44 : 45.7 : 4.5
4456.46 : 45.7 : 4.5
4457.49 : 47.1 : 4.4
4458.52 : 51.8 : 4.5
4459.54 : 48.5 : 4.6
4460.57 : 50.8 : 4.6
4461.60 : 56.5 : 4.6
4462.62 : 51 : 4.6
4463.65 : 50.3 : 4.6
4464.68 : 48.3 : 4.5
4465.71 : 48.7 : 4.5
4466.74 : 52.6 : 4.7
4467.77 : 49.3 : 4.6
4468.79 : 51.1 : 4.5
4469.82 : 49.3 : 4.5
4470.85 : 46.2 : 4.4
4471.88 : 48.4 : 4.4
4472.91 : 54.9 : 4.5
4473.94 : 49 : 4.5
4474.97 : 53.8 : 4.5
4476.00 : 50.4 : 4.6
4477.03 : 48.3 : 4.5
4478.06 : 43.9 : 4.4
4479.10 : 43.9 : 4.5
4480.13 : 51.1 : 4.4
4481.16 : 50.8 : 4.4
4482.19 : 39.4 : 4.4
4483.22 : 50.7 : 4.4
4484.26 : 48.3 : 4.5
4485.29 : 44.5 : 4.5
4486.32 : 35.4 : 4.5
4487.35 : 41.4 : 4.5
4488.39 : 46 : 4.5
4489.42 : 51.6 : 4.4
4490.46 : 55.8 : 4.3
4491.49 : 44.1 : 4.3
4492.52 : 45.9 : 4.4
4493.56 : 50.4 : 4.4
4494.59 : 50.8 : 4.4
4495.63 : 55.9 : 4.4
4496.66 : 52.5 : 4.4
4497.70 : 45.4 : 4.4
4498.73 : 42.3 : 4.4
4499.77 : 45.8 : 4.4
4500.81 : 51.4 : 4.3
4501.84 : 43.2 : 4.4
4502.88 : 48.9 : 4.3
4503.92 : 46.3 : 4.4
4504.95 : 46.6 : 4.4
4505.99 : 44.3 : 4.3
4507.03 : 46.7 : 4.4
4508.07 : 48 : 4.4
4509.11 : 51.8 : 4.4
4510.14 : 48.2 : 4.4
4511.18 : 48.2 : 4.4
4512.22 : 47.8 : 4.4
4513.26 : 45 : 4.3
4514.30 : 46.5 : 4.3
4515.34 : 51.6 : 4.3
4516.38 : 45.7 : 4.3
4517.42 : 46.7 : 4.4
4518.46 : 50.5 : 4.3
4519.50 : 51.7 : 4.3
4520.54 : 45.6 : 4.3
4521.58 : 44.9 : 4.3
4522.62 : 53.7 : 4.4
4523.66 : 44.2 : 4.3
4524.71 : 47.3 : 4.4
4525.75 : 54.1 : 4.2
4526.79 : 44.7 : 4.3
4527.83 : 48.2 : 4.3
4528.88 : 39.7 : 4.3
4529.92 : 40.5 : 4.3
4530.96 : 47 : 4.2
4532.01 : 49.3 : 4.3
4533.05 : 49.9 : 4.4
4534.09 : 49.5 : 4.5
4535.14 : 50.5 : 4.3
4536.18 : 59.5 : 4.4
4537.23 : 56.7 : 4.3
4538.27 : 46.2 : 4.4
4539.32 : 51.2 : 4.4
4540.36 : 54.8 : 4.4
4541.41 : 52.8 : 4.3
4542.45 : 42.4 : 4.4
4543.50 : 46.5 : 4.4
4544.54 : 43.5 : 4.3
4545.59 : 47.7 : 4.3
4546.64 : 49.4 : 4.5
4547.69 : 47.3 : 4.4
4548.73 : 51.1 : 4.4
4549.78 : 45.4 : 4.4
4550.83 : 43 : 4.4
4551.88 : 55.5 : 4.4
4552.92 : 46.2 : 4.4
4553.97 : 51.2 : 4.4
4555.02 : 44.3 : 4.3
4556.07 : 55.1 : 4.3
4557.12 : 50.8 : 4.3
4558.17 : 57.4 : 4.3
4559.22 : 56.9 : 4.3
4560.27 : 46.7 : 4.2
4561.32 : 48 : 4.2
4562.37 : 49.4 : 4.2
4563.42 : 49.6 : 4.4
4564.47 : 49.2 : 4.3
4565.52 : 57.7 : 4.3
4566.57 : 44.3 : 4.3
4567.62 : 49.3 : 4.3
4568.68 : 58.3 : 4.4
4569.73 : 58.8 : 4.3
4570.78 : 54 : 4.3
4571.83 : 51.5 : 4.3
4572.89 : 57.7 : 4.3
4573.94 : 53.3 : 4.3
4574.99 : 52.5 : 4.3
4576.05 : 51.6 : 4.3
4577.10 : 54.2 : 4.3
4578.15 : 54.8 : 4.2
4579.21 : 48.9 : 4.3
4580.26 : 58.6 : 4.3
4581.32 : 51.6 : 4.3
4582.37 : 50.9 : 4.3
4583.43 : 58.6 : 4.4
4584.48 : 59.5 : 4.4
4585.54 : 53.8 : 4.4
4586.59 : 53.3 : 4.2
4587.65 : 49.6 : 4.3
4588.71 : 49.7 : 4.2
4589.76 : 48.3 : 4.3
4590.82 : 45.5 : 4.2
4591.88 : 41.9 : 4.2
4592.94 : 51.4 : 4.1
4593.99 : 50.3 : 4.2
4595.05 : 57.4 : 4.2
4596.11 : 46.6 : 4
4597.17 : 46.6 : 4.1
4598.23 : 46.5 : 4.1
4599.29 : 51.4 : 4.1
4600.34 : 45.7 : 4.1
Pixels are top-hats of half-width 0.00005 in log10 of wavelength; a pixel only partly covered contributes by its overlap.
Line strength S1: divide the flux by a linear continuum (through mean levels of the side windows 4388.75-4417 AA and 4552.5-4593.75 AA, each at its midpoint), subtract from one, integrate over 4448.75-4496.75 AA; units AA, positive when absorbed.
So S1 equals 6.2 AA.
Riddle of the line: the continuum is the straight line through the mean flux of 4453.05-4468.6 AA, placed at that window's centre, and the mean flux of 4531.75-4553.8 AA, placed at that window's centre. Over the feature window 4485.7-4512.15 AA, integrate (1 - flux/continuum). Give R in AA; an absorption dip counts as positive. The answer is 1.1 AA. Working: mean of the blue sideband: 49.6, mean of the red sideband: 49.5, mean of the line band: 47.5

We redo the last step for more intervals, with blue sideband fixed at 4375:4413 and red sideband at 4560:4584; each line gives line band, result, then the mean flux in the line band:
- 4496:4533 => 5.7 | 47.3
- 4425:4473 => 7.6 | 50.2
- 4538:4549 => 1.2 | 48.4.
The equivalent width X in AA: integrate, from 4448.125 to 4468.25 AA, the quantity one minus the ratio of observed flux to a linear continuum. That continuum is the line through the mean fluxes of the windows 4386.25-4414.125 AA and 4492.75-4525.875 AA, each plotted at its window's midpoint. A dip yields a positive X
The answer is 1.8 AA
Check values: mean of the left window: 58.9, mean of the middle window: 48.5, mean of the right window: 48.1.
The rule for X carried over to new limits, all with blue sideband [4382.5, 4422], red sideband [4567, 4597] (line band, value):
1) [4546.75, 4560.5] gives 0.9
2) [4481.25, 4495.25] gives 2.3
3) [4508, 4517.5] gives 1.2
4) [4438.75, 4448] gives 0.9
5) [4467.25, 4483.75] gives 2.2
